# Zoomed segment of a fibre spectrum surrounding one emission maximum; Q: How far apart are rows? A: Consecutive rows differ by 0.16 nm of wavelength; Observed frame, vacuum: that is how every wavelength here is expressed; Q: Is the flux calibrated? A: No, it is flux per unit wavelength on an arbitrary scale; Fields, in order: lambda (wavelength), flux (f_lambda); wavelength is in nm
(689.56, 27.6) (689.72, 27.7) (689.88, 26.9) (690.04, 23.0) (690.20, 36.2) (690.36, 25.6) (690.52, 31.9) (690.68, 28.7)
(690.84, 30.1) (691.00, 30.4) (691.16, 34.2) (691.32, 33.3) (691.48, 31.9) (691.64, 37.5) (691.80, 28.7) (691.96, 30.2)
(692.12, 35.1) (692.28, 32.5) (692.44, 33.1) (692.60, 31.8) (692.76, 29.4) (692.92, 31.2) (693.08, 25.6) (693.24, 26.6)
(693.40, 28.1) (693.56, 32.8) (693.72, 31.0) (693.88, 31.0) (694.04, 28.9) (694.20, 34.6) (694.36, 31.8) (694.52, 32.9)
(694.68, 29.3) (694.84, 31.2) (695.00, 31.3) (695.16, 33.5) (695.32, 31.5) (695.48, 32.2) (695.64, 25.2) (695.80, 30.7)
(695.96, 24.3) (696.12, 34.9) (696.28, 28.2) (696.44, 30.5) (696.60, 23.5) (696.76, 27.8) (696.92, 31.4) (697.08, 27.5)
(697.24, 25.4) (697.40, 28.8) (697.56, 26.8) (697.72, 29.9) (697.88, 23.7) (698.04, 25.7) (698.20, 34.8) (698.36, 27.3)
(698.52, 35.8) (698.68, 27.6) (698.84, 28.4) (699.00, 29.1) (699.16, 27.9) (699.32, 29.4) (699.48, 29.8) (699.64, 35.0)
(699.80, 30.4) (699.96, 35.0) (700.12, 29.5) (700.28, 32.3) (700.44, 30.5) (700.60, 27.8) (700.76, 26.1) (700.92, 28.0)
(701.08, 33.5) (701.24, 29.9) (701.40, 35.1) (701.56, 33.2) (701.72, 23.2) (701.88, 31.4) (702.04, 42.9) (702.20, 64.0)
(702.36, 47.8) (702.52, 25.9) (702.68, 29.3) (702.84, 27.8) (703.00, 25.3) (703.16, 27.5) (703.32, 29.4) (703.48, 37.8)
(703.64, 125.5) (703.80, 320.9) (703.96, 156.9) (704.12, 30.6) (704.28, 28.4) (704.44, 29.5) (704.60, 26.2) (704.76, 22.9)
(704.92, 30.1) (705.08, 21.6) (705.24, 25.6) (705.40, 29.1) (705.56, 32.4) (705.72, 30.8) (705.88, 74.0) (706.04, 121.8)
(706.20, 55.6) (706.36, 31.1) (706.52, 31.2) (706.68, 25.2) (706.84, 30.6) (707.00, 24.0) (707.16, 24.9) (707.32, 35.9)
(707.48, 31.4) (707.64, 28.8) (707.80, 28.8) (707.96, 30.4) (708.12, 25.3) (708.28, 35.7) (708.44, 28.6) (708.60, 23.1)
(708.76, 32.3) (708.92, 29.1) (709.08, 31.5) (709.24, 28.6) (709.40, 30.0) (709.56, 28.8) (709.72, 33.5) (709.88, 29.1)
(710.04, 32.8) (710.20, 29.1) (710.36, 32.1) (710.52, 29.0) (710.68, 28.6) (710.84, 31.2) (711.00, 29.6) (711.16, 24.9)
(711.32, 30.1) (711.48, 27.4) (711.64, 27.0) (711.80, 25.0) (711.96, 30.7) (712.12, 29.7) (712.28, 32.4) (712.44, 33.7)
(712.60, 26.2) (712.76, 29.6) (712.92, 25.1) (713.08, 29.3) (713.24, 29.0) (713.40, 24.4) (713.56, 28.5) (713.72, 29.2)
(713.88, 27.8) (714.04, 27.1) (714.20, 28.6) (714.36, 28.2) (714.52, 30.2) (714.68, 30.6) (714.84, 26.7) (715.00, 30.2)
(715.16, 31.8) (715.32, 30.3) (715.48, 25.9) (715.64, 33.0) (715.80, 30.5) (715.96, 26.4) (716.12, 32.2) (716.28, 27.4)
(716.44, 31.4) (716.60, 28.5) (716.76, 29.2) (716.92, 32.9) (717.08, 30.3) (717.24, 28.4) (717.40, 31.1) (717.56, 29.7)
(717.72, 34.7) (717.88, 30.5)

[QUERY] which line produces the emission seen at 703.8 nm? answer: H-alpha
